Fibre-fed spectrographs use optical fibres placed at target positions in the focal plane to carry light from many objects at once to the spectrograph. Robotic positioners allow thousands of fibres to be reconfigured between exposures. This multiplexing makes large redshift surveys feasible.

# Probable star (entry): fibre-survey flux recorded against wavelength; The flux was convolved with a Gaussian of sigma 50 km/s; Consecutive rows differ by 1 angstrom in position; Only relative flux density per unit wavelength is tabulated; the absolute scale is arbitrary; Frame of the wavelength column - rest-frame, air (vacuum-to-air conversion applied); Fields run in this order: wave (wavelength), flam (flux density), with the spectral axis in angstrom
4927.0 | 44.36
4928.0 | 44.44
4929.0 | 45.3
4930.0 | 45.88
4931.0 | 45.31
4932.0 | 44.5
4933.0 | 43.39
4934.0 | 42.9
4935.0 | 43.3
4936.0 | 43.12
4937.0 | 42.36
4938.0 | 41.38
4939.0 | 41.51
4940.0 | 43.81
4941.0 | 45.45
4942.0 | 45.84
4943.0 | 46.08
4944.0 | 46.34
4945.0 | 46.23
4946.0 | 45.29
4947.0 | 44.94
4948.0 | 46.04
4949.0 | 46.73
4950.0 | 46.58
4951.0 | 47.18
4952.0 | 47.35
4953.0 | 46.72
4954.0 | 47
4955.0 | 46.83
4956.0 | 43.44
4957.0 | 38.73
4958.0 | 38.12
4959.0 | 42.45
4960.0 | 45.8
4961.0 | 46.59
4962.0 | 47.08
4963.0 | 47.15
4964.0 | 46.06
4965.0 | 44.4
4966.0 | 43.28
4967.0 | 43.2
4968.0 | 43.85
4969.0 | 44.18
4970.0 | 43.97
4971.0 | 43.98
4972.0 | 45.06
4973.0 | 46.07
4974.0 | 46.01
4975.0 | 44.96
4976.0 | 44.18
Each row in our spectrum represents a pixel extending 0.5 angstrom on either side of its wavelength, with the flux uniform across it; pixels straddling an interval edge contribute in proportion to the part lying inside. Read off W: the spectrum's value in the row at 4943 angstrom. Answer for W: 46.08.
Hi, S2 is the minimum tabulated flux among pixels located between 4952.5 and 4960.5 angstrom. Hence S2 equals 38.12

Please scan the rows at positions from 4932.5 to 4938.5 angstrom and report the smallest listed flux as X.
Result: 41.38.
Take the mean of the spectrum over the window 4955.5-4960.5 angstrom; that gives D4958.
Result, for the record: 41.7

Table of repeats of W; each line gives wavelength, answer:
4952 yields 47.35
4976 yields 44.18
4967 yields 43.2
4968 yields 43.85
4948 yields 46.04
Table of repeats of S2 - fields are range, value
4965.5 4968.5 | 43.2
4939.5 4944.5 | 43.81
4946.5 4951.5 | 44.94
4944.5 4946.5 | 45.29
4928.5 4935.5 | 42.9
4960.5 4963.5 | 46.59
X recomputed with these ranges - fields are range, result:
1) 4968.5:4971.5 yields 43.97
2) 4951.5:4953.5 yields 46.72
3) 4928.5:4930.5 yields 45.3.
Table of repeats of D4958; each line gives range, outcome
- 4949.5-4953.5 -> 47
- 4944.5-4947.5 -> 45.5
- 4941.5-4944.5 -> 46.1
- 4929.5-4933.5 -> 44.8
